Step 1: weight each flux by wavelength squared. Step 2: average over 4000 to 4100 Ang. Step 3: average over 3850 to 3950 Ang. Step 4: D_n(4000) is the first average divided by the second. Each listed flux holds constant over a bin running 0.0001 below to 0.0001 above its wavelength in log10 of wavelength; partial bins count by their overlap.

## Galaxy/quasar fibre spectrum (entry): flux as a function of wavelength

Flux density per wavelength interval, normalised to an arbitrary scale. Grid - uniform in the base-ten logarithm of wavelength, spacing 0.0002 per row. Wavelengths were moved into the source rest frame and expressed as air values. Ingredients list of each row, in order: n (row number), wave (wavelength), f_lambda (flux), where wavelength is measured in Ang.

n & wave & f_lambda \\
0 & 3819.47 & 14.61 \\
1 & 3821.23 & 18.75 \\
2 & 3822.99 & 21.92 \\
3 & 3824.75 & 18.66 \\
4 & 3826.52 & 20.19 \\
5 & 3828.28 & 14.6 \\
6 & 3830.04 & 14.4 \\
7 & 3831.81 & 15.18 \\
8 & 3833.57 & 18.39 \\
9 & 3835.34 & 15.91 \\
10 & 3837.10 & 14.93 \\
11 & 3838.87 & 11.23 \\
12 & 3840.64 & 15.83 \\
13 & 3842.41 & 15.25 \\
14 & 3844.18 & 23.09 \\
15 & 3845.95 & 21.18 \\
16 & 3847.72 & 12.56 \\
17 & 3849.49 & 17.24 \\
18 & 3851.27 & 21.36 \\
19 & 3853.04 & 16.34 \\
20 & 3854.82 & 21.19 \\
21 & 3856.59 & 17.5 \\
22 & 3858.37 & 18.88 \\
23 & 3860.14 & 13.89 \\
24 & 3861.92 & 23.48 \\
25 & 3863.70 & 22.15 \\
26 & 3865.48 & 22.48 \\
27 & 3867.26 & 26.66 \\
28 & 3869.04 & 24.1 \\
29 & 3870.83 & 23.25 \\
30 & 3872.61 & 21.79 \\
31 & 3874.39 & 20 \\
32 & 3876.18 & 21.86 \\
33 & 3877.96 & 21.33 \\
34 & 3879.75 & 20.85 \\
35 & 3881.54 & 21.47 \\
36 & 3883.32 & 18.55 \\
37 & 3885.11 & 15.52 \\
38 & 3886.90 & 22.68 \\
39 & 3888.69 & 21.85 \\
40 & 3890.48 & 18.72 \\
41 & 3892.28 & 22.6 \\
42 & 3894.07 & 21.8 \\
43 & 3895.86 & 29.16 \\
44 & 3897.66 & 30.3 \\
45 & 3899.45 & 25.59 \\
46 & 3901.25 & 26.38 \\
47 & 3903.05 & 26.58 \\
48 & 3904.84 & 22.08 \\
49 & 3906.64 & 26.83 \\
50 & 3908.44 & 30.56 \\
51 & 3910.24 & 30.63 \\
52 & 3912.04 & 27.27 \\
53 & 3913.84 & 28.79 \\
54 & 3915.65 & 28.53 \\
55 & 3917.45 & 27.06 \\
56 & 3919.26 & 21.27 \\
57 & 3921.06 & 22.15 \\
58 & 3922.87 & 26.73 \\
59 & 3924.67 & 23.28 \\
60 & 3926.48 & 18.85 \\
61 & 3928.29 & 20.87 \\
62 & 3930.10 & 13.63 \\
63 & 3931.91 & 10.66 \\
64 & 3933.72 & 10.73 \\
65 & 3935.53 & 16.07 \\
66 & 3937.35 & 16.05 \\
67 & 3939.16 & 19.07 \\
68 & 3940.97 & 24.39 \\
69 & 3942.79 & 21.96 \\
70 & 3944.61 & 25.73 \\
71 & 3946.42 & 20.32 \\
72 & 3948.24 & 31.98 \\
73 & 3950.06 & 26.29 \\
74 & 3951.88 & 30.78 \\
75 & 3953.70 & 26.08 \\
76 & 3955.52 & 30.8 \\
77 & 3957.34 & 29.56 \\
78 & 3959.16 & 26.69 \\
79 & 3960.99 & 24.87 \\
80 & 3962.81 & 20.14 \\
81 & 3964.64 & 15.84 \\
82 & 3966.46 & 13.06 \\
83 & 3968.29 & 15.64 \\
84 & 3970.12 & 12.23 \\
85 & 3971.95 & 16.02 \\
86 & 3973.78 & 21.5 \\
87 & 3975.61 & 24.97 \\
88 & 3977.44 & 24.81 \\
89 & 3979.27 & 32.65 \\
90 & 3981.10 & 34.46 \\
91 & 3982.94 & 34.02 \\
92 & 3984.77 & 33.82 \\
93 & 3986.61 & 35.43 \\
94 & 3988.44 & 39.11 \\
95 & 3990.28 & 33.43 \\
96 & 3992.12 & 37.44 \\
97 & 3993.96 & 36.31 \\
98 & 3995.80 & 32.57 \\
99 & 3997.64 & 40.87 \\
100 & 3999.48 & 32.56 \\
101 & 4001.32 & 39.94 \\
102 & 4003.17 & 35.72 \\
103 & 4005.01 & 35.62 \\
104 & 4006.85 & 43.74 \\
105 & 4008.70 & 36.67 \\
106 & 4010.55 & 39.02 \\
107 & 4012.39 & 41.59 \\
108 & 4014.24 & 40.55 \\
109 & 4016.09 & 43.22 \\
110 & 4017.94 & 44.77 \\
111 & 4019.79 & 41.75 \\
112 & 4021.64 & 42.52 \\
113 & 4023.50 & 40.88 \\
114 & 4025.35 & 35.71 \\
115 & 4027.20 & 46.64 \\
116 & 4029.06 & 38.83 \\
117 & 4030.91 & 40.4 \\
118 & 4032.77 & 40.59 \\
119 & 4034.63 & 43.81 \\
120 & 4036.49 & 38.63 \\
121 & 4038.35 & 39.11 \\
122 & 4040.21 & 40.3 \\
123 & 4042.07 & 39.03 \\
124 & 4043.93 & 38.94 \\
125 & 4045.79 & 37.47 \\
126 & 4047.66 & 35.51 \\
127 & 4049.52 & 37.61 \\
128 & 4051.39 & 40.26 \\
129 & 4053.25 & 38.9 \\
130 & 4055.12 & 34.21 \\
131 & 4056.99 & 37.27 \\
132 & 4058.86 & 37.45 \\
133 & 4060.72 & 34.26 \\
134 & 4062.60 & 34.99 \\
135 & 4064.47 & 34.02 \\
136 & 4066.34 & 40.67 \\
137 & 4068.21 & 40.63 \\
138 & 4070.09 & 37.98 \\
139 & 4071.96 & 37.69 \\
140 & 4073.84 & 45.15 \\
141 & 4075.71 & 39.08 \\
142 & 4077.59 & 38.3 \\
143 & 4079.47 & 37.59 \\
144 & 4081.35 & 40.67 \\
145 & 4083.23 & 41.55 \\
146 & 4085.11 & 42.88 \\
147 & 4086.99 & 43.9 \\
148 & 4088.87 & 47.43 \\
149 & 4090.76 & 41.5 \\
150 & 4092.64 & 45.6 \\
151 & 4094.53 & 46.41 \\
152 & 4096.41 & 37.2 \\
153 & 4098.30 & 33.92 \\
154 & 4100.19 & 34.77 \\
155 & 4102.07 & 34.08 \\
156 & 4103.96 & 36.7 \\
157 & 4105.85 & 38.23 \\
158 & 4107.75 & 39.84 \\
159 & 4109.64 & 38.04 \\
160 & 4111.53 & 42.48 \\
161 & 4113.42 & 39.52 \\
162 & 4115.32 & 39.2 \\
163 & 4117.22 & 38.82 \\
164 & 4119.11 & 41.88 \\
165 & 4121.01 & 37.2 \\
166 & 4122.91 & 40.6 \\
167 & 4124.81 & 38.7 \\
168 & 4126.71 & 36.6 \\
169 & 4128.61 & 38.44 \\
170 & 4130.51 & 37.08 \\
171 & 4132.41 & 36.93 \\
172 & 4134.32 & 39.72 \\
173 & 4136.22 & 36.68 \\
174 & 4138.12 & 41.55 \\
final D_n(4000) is 1.9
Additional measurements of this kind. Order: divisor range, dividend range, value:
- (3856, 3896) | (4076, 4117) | 2.10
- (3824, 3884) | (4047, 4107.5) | 2.29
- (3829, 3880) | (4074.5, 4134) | 2.35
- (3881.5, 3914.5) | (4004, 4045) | 1.75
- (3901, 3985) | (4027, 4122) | 1.78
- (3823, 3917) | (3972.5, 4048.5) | 1.89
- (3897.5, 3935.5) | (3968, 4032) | 1.57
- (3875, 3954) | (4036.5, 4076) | 1.78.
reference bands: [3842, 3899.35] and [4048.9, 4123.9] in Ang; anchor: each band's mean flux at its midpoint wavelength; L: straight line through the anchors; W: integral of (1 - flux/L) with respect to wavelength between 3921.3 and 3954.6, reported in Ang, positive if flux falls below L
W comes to 6.8 Ang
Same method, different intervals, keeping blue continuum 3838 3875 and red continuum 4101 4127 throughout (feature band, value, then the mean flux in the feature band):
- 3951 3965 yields 0.6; 26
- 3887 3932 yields -1.8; 24.3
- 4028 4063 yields -5.0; 38.4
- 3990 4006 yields -3.3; 36.2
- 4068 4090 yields -3.0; 41.1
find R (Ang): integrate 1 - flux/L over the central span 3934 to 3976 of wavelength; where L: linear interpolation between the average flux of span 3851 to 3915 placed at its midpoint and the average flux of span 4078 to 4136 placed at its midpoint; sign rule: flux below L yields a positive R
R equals 9.3 Ang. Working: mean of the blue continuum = 23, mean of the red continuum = 39.5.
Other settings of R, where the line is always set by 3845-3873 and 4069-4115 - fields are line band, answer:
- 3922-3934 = 3.62 Ang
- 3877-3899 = 0.58 Ang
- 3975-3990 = -0.90 Ang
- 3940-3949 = 0.91 Ang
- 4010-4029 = -4.34 Ang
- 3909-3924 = -0.90 Ang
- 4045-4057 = -0.26 Ang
